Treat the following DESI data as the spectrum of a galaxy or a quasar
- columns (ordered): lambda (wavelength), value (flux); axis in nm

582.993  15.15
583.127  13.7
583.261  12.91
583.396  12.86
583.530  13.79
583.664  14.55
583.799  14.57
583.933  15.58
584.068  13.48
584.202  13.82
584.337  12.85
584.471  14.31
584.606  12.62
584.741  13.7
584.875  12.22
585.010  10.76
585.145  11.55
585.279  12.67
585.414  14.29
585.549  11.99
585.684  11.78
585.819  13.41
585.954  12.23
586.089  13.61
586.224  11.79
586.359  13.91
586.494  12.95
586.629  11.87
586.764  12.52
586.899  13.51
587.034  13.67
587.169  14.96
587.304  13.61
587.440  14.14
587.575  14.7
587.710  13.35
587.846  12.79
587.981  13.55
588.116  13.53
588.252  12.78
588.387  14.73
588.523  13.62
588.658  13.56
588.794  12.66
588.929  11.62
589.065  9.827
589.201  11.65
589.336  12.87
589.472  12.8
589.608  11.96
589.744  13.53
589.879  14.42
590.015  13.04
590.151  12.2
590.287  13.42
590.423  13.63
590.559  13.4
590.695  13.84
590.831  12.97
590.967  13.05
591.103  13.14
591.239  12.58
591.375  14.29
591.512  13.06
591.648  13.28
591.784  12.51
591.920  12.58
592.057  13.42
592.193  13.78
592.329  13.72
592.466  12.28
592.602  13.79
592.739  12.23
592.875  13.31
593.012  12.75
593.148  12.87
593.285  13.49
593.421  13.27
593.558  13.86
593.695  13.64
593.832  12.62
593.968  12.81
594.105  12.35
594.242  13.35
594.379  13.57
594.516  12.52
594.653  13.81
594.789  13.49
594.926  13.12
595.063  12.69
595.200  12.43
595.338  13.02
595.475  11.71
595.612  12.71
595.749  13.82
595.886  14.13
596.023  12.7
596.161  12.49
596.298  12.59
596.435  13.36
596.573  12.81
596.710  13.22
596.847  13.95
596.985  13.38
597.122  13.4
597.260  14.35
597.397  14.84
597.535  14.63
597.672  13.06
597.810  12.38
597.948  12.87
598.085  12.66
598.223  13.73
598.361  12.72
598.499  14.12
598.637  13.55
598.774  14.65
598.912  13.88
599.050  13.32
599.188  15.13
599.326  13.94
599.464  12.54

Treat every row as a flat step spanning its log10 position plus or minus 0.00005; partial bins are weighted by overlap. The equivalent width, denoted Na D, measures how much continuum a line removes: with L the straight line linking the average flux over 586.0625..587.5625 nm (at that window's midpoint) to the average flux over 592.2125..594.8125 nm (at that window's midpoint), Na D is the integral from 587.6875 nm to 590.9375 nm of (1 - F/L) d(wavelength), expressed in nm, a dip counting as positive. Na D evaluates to 0.07 nm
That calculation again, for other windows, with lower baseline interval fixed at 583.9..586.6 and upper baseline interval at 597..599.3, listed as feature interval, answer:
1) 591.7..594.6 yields 0.07 nm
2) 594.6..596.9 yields 0.09 nm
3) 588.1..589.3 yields 0.05 nm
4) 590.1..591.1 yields 0.00 nm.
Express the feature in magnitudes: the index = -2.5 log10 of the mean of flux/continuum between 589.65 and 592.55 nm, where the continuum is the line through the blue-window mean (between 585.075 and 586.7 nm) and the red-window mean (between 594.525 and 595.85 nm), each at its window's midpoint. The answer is -0.03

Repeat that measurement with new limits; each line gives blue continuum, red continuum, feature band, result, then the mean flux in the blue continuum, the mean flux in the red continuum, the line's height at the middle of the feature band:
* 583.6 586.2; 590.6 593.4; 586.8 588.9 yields -0.04 mag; 13.1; 13.2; 13.1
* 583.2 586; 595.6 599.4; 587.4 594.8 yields 0.02 mag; 13.1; 13.5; 13.3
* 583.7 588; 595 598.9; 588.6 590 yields 0.06 mag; 13.2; 13.3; 13.2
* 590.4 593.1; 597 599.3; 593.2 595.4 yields 0.02 mag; 13.2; 13.7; 13.4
